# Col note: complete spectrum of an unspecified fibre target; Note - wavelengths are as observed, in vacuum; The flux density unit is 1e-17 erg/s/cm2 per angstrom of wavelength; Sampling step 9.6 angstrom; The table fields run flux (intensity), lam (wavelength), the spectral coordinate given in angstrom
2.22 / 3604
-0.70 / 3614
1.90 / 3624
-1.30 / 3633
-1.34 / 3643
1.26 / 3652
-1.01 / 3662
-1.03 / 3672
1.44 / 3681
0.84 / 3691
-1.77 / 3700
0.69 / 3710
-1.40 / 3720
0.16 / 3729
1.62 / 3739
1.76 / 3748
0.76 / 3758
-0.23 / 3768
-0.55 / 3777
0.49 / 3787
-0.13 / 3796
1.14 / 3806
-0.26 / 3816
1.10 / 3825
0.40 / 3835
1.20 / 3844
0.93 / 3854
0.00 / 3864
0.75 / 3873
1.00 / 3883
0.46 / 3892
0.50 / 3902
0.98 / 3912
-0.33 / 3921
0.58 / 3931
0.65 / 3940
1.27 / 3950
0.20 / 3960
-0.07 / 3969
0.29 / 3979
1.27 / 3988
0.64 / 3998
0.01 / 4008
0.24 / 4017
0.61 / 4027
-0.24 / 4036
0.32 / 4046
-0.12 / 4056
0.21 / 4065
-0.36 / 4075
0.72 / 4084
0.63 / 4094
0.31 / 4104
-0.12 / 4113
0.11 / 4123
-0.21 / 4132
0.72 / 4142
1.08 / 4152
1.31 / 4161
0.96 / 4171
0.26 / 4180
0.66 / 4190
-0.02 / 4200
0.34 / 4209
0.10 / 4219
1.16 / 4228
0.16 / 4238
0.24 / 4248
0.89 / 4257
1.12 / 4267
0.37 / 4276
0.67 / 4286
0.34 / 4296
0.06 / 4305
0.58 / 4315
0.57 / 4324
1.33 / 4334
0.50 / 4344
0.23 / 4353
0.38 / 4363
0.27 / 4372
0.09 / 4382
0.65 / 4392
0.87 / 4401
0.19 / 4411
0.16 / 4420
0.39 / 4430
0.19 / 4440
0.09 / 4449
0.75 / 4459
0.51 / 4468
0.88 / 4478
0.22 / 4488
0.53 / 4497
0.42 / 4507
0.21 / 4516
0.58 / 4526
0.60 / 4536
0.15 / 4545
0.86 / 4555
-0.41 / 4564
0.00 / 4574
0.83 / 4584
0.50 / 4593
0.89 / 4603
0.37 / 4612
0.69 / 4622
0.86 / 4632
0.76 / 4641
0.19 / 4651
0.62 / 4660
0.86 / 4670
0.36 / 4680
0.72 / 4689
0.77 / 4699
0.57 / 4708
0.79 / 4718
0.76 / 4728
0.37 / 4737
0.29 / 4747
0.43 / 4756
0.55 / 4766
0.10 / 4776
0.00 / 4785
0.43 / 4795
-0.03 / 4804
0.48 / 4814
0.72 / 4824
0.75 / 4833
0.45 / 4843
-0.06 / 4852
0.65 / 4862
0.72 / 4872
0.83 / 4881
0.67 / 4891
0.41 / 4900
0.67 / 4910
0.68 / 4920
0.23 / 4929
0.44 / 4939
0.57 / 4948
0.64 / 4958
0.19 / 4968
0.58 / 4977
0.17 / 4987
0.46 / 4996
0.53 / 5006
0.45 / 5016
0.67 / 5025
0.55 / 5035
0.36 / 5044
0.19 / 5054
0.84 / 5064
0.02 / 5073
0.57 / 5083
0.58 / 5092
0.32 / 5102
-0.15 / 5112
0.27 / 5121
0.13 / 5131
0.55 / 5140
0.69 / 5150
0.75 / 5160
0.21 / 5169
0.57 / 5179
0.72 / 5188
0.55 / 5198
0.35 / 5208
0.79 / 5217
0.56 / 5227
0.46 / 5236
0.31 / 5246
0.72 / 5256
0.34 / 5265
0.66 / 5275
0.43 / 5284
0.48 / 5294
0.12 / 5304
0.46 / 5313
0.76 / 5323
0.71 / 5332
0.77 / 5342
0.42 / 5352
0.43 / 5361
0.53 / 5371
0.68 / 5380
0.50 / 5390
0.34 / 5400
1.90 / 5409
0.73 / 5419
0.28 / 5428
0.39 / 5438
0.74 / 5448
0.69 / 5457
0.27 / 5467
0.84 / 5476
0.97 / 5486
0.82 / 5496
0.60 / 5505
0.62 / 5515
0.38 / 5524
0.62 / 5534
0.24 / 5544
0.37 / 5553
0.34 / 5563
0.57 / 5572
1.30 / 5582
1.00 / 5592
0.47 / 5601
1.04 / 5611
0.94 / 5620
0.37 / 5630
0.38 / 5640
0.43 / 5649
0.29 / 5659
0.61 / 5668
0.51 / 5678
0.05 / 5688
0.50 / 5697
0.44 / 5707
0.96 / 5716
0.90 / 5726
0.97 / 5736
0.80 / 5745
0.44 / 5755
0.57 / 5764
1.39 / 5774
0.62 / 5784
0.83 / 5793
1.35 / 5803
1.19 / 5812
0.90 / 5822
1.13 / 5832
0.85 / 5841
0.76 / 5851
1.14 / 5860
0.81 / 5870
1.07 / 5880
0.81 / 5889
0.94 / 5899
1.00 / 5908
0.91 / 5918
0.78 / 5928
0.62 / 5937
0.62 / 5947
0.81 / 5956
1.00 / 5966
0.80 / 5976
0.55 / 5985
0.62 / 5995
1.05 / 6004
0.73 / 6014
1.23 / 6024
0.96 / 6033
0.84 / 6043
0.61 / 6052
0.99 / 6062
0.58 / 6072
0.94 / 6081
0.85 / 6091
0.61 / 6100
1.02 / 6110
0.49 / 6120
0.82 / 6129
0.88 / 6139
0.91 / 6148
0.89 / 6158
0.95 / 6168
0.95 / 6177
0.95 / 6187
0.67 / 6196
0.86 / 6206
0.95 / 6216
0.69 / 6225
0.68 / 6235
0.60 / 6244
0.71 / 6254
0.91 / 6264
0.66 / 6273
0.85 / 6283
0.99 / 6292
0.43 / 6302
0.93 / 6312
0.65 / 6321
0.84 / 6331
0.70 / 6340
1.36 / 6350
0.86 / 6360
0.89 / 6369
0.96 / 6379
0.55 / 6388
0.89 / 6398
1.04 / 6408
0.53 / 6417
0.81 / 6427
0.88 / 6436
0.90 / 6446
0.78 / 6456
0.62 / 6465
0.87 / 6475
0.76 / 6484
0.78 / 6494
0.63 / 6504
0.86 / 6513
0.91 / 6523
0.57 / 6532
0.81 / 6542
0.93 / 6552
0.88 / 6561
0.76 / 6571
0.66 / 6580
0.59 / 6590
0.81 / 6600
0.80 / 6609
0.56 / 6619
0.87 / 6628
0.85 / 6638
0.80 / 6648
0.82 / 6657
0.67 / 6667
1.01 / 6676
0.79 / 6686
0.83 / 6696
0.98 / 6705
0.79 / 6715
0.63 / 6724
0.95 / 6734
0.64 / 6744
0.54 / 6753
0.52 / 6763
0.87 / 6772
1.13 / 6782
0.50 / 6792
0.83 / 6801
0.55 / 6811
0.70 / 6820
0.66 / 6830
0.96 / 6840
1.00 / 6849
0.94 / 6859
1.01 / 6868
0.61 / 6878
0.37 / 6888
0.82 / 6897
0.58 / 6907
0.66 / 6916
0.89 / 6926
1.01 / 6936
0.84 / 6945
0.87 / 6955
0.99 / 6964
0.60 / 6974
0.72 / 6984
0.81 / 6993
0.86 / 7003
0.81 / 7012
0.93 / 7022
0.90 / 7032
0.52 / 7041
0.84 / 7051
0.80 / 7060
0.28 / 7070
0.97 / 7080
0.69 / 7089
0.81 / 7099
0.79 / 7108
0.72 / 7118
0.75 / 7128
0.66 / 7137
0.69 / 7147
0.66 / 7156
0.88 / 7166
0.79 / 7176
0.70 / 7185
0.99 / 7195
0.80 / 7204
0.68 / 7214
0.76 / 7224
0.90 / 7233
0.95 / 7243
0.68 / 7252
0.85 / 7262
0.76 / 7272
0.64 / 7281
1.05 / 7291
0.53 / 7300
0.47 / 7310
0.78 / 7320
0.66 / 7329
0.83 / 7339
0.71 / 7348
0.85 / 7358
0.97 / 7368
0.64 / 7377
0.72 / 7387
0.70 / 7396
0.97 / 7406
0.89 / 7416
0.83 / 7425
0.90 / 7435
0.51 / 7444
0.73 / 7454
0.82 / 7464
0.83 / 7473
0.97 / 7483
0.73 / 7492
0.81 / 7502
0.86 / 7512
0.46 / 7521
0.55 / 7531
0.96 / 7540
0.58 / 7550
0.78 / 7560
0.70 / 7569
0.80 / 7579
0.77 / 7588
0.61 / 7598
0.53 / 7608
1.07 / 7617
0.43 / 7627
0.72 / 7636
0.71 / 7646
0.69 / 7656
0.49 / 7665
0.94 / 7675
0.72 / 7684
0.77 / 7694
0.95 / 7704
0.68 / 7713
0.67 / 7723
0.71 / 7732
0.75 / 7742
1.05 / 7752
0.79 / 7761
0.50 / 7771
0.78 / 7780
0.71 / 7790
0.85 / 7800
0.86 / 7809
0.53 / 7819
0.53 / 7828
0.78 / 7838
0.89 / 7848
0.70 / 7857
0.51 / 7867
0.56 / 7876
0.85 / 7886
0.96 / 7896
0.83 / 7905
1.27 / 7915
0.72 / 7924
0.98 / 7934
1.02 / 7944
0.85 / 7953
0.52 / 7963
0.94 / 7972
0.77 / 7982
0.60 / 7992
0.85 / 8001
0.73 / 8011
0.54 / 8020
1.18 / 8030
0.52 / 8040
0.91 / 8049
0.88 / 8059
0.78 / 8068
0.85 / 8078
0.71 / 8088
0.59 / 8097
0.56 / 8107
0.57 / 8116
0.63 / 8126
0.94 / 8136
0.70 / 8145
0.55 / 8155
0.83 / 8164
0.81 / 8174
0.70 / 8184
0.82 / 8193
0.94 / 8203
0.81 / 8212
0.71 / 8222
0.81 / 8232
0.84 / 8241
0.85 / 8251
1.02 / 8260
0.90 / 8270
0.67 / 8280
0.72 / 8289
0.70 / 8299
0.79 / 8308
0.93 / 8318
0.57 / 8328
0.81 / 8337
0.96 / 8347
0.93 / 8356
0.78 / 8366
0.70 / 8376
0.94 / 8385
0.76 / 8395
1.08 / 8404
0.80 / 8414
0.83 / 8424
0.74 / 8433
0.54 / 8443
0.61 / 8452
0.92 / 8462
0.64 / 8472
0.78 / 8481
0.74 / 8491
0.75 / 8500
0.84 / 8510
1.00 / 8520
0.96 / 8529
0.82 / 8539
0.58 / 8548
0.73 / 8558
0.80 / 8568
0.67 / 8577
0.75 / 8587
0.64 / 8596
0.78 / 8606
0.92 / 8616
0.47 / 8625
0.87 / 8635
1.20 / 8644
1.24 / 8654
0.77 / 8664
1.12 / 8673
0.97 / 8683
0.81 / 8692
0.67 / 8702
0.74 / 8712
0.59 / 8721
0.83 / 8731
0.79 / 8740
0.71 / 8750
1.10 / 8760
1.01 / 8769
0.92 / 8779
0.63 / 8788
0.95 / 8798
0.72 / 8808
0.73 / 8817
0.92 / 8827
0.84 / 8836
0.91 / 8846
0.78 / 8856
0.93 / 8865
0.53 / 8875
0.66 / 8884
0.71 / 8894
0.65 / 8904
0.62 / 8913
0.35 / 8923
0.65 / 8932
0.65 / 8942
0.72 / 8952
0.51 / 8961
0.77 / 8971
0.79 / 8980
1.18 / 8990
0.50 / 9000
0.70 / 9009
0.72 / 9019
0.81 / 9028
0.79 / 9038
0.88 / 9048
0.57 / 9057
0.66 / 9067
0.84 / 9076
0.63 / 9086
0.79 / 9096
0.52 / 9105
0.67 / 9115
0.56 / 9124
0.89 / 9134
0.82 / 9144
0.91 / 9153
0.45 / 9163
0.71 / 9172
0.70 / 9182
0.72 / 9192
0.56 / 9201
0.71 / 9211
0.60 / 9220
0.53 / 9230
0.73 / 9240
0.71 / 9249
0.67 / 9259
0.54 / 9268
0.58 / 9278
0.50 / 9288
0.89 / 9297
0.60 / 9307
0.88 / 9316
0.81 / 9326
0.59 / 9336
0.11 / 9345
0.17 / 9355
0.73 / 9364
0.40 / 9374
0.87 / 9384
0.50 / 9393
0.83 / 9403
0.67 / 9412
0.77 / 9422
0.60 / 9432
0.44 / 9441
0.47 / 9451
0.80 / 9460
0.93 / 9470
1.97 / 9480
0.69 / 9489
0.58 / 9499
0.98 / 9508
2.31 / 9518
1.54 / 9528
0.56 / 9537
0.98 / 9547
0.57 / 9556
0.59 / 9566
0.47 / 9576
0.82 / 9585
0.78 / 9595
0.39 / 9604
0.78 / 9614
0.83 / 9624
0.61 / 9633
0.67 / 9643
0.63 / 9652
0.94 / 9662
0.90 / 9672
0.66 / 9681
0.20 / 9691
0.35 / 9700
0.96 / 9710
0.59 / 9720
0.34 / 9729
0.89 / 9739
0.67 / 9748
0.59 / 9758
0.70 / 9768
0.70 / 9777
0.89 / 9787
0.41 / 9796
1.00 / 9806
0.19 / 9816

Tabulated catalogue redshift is 0.45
